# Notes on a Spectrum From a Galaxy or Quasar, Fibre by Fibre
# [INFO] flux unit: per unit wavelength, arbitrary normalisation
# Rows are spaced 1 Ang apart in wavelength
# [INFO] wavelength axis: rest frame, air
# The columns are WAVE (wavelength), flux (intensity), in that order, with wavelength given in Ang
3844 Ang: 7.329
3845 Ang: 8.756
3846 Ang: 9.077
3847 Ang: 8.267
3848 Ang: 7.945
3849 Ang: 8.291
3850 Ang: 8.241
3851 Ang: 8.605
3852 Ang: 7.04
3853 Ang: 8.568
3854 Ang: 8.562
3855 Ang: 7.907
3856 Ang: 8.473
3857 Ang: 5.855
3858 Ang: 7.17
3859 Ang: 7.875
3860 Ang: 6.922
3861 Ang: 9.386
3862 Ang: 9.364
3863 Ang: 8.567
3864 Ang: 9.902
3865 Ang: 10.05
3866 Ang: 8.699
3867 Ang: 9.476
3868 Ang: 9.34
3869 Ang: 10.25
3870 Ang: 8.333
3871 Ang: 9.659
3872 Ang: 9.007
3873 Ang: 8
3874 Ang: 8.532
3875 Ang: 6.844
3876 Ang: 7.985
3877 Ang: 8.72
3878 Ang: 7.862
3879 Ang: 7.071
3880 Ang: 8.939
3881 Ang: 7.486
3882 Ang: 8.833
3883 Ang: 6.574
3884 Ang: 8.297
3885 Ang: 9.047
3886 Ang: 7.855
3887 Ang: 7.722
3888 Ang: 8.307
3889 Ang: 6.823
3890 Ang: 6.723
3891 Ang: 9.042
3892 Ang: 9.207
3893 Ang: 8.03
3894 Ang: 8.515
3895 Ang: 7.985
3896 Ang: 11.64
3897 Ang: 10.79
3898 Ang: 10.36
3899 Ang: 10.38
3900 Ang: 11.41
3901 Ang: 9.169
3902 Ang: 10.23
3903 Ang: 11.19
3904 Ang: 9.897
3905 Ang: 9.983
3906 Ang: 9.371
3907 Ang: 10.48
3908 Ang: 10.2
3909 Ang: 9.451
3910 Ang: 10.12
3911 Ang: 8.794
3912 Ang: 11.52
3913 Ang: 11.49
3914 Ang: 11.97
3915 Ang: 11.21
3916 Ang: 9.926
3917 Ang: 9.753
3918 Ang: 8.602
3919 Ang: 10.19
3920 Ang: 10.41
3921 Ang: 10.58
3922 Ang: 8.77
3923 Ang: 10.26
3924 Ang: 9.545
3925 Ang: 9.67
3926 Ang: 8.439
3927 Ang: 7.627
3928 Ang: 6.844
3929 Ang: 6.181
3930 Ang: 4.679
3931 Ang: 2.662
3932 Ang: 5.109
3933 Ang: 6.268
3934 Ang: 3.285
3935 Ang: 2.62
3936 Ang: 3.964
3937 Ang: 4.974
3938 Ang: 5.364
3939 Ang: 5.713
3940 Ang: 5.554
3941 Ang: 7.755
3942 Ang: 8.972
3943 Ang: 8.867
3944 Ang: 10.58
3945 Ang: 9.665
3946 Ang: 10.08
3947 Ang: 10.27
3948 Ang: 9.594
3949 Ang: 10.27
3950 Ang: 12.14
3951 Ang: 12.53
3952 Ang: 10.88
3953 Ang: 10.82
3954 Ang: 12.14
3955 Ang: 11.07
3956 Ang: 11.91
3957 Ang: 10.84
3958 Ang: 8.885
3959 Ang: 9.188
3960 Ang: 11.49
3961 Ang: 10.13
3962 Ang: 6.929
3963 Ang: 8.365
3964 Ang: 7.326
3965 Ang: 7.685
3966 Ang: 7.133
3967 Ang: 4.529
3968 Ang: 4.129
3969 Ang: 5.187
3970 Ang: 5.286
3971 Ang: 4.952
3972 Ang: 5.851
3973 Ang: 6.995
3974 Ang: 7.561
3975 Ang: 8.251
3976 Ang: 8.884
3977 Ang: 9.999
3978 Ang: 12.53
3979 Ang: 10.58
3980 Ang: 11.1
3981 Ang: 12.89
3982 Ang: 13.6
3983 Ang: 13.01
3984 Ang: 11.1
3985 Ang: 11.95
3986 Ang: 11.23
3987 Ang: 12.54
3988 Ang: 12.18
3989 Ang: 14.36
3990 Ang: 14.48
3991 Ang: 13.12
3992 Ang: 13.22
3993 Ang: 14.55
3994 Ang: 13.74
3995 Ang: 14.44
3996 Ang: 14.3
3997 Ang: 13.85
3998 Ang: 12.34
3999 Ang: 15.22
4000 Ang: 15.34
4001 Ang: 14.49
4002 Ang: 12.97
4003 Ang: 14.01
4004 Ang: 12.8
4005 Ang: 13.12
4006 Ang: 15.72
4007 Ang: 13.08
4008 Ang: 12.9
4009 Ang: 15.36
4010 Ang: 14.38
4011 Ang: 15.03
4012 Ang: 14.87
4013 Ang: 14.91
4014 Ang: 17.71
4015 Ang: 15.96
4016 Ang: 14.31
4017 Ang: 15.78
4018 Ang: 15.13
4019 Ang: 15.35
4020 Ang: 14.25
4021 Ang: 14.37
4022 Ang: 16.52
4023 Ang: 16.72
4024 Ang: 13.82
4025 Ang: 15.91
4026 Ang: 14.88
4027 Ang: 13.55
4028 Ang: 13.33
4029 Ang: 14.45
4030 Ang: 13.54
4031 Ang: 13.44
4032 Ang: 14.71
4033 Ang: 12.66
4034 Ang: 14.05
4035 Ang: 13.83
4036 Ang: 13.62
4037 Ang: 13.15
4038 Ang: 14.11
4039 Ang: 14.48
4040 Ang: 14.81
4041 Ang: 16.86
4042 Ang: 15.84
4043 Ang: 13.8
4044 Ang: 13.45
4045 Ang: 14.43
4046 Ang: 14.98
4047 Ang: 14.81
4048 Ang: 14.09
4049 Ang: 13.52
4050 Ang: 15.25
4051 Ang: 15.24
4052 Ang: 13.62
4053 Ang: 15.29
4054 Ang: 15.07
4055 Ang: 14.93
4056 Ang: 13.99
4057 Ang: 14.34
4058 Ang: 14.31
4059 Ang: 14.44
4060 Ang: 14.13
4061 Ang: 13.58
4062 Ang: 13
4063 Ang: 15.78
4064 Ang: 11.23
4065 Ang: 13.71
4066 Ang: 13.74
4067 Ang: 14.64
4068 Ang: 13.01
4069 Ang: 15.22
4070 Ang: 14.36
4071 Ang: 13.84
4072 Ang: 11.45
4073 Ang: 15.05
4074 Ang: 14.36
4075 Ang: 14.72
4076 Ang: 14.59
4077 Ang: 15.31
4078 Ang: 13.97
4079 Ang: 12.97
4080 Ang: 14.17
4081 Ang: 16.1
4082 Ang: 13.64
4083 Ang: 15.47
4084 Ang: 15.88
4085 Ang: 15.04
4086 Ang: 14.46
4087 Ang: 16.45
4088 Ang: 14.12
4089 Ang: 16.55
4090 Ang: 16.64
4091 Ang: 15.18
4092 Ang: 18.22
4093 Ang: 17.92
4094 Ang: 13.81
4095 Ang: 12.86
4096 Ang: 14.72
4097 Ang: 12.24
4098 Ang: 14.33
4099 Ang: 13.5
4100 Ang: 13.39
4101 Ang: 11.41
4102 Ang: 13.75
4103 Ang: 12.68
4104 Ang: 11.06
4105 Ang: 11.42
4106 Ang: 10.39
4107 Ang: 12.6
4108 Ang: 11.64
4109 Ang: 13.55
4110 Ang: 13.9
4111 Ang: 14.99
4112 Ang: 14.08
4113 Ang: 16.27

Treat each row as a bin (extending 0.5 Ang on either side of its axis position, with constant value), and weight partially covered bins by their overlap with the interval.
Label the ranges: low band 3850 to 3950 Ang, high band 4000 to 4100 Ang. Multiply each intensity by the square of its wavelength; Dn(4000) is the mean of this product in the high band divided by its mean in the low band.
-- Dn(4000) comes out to 1.83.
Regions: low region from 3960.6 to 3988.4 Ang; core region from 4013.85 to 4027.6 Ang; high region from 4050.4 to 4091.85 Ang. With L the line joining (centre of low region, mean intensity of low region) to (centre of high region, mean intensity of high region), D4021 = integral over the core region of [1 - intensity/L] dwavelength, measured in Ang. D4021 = -4.3 Ang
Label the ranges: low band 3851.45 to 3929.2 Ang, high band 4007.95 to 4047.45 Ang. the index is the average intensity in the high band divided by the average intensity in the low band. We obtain 1.63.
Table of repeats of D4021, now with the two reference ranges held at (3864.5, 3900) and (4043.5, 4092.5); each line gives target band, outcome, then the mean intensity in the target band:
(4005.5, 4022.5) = -2.9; 15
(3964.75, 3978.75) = 5.4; 7.12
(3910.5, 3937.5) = 5.3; 7.98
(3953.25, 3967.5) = 2.5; 9.15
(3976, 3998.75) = -1.3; 12.7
